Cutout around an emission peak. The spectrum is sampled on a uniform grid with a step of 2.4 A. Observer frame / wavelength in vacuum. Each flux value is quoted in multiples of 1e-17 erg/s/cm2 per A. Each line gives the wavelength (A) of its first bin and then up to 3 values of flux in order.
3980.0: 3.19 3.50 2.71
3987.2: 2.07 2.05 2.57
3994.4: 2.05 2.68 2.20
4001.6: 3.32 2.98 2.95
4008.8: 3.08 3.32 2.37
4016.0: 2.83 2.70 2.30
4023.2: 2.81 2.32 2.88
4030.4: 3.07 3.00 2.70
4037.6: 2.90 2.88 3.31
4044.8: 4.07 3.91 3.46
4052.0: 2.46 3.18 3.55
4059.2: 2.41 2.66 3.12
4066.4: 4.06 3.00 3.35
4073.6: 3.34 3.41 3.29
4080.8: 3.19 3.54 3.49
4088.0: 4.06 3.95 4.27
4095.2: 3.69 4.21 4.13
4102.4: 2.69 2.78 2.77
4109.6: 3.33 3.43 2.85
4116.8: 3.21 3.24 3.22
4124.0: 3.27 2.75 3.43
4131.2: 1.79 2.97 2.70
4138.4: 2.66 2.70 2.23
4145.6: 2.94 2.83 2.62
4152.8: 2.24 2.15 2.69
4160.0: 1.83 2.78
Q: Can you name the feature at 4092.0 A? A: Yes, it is C III]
